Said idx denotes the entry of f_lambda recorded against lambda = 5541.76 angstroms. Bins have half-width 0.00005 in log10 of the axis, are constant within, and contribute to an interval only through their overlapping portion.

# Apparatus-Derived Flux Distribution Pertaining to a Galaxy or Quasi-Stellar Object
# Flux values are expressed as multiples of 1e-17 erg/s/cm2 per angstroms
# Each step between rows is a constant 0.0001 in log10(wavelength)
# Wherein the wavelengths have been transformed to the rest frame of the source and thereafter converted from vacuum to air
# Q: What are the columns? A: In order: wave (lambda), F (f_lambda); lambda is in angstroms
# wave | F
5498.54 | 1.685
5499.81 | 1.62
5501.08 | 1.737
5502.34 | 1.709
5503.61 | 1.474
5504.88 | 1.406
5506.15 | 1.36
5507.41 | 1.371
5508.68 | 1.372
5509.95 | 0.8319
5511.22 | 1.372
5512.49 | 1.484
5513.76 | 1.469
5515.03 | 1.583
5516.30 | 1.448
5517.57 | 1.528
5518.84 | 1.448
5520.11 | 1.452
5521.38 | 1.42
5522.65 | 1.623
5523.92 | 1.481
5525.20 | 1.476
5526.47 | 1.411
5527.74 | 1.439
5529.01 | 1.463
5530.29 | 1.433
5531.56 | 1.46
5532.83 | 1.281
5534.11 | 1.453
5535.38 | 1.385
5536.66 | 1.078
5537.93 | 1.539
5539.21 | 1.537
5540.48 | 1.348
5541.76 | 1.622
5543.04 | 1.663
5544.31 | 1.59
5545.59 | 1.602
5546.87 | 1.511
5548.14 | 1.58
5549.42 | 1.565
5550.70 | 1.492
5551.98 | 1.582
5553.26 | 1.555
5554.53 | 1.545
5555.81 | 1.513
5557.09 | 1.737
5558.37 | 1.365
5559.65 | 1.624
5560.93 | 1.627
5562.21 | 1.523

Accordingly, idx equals 1.622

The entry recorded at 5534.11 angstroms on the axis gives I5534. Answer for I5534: 1.453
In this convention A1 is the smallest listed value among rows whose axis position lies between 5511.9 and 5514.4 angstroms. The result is 1.469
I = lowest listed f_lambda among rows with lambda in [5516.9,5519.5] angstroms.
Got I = 1.448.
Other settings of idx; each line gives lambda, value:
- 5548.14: 1.58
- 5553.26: 1.555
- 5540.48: 1.348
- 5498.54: 1.685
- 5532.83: 1.281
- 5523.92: 1.481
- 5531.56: 1.46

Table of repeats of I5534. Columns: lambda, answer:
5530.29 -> 1.433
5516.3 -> 1.448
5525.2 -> 1.476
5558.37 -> 1.365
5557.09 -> 1.737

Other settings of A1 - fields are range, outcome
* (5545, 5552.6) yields 1.492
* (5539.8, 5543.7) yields 1.348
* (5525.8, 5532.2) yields 1.411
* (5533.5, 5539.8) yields 1.078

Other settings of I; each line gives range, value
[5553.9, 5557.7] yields 1.513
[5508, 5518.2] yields 0.8319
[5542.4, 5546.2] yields 1.59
